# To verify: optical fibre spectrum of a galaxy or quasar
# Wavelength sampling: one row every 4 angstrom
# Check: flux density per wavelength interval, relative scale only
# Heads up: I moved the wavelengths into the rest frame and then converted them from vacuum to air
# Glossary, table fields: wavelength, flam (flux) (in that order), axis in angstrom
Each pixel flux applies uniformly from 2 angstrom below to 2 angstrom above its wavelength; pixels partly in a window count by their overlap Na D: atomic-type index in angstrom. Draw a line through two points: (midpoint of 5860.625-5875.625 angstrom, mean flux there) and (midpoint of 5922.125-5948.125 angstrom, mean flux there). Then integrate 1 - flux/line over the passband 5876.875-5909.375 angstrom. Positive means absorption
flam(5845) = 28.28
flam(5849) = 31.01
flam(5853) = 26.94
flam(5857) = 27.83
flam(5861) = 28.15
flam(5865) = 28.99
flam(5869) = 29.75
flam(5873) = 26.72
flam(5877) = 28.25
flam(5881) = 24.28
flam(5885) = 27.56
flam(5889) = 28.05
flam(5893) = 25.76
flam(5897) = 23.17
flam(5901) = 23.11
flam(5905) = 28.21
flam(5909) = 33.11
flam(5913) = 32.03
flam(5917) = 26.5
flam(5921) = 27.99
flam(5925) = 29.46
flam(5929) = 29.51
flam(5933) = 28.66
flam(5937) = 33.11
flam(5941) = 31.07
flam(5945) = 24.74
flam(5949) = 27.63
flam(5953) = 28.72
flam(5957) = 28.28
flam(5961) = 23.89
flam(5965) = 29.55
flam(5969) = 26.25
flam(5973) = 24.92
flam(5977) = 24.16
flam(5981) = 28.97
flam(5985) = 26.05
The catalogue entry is 2.62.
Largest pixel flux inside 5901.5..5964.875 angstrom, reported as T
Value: 33.11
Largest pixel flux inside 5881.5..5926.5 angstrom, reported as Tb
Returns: 33.11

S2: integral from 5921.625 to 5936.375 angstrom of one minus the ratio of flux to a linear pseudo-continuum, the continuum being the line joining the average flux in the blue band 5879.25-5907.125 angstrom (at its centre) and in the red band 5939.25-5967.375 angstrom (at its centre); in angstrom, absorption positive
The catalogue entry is -1.4 angstrom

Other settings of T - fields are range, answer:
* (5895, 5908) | 28.21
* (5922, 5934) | 29.51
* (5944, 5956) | 28.72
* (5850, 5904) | 29.75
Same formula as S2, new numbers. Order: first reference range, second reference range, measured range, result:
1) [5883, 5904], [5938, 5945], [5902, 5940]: -2.5 angstrom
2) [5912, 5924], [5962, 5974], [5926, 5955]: -1.3 angstrom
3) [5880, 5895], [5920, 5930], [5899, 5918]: -0.5 angstrom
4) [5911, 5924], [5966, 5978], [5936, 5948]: -0.8 angstrom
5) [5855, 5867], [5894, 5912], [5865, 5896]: 0.7 angstrom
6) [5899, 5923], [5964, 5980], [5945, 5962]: -0.1 angstrom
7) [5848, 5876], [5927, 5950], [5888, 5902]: 1.8 angstrom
